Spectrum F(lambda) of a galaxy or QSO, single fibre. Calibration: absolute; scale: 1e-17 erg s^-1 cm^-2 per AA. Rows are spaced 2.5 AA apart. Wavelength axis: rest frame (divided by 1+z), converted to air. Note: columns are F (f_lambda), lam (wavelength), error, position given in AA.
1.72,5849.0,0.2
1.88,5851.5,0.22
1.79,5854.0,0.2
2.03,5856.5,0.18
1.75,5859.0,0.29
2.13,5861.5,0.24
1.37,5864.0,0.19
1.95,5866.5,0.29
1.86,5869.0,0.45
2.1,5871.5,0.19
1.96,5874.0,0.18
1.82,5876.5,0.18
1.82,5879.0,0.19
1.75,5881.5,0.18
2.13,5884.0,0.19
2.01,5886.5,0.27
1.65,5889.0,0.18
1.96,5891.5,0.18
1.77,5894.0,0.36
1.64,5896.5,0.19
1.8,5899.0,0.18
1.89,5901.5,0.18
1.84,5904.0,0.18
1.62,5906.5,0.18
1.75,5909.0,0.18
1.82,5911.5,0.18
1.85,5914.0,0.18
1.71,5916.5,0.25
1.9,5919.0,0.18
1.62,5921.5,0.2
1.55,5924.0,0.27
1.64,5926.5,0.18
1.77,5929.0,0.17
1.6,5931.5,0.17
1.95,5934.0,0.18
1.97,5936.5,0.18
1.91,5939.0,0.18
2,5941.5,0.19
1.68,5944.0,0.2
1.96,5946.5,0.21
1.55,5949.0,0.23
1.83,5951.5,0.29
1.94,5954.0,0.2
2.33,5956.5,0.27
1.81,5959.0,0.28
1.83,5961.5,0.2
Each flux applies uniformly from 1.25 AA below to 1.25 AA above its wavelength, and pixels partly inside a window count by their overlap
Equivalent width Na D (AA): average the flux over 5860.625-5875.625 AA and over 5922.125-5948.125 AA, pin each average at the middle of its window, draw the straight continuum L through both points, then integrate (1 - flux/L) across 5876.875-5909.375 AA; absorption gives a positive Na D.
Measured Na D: 0.59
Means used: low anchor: 1.89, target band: 1.82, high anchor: 1.79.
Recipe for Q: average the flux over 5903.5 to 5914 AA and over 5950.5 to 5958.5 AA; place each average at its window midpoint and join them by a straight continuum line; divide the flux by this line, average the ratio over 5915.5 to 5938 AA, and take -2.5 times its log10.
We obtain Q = 0.07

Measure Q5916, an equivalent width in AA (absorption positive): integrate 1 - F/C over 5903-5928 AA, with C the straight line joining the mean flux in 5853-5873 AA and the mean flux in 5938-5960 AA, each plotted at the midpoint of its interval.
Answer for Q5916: 2.06 AA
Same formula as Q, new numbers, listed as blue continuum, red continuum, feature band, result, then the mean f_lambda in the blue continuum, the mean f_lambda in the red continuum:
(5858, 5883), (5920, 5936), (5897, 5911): 0.00 mag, 1.85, 1.7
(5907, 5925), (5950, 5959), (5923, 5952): 0.06 mag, 1.74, 1.99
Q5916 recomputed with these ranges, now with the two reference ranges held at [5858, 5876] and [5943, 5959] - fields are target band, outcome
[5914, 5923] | 0.60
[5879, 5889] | -0.17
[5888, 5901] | 0.71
